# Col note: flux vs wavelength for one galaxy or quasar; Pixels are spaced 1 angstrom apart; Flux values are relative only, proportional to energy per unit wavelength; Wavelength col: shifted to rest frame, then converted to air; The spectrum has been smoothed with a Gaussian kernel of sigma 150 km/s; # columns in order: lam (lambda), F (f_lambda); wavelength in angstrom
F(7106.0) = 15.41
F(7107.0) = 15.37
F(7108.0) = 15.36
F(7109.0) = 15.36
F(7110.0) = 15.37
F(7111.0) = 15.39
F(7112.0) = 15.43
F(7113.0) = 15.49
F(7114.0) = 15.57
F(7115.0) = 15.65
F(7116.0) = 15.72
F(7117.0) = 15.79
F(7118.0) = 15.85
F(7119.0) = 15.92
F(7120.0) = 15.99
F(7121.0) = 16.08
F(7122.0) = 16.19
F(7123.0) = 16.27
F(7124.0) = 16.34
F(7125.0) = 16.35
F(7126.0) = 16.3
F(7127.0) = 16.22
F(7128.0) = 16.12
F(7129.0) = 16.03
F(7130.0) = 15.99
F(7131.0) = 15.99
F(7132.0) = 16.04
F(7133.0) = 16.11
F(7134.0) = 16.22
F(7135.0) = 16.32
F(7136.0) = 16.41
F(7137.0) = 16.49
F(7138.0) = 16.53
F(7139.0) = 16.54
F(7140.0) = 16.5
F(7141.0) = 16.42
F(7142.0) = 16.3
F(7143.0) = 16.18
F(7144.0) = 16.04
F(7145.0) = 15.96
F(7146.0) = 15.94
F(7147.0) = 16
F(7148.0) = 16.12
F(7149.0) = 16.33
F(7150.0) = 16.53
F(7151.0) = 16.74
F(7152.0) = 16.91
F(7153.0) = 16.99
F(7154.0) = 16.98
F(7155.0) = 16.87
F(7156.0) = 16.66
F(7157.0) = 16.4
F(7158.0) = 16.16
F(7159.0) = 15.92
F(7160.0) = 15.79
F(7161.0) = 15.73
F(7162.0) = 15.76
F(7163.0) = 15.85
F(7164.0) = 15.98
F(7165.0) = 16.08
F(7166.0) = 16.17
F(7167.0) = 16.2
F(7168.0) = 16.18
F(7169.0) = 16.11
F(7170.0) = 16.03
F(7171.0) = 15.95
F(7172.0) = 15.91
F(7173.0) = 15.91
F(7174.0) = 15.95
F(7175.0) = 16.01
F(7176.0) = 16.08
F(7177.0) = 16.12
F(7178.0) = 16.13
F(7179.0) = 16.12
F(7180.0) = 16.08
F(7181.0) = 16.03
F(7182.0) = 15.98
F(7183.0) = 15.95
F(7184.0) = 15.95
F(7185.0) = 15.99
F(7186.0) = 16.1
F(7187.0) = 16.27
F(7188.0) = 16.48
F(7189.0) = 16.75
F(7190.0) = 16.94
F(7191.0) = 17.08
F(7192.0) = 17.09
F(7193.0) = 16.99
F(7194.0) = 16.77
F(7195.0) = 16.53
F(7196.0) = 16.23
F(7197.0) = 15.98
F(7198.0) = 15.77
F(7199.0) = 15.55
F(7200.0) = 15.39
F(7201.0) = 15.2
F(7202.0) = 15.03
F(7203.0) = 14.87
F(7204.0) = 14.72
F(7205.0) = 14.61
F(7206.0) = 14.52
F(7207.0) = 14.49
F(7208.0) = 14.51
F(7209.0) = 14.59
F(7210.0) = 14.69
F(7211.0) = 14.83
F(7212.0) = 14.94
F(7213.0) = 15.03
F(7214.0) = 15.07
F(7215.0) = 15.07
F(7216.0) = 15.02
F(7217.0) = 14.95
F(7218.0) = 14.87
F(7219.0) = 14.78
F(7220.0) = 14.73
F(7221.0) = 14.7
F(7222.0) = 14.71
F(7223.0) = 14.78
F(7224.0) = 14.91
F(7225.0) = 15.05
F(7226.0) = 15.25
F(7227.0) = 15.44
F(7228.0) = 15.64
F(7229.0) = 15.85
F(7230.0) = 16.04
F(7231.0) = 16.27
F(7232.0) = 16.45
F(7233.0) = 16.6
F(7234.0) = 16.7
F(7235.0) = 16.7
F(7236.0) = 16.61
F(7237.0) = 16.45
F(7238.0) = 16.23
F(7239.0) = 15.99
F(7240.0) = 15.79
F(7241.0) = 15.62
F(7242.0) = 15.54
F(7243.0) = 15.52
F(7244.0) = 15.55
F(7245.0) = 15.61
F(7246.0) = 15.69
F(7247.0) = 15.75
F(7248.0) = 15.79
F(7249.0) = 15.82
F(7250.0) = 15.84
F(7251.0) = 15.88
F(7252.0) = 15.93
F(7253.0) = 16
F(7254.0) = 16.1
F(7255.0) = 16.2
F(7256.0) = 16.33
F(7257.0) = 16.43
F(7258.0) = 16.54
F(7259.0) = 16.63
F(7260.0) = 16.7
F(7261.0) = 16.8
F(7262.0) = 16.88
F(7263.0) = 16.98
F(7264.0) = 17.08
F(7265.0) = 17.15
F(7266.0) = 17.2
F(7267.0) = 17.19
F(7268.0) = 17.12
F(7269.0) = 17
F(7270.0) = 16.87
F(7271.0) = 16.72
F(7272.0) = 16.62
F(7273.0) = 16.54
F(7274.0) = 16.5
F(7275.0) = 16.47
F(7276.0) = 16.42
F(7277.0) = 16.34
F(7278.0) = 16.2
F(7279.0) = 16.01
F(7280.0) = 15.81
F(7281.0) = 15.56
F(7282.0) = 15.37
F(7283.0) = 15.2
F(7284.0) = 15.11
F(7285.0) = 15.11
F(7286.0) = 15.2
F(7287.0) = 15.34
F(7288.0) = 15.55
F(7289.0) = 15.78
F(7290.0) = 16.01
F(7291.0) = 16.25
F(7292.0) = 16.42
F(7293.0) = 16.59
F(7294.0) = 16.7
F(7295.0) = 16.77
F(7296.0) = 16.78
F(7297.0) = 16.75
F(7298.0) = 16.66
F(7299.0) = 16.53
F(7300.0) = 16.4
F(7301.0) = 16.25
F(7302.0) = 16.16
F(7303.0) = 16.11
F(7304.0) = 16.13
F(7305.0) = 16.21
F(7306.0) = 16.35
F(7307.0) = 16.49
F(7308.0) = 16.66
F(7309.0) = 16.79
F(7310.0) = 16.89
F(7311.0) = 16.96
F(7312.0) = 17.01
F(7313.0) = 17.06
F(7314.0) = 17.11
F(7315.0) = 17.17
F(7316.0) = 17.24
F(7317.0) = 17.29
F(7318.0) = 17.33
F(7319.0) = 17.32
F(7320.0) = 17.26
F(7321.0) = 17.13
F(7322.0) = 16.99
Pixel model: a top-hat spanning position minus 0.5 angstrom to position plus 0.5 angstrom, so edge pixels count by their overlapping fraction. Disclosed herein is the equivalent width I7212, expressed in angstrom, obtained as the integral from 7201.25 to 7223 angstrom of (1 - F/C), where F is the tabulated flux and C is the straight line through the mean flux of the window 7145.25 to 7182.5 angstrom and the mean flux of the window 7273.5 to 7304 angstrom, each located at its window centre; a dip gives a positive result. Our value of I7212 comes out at 1.8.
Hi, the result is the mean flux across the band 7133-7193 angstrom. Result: 16.3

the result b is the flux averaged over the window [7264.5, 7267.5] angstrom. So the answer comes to 17.2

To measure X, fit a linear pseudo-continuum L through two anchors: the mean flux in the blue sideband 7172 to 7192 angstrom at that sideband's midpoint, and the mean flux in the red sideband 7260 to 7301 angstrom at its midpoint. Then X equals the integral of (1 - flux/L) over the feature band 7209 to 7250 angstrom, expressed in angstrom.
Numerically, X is 1.9 angstrom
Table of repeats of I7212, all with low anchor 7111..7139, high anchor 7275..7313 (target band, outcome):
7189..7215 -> 0.98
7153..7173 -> -0.09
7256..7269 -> -0.56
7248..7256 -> 0.09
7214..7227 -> 0.97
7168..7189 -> 0.03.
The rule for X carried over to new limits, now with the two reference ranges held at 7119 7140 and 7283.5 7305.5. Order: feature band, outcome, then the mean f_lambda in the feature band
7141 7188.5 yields 0.1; 16.2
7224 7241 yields 0.2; 16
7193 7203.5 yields 0.3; 15.8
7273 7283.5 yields 0.1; 16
